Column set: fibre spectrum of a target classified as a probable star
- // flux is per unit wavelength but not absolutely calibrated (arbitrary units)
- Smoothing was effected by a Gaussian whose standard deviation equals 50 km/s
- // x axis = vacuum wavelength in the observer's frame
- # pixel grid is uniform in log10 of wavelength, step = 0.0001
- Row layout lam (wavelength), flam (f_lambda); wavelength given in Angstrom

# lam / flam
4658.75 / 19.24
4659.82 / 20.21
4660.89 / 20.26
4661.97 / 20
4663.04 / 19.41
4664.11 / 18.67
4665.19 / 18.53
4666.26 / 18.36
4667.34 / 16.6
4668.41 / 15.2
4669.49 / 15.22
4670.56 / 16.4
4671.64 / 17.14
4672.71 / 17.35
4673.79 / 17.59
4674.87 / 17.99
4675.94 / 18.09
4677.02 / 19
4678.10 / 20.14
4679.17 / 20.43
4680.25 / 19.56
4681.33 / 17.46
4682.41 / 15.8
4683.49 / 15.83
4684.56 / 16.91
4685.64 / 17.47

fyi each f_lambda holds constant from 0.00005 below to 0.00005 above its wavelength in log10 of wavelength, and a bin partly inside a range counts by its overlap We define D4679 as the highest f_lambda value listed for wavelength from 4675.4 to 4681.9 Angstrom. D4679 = 20.43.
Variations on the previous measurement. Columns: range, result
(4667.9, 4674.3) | 17.59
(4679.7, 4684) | 19.56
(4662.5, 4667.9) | 19.41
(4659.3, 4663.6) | 20.26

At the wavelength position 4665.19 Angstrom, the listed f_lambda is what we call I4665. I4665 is 18.53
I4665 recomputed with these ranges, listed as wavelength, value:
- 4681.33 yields 17.46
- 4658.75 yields 19.24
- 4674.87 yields 17.99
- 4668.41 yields 15.2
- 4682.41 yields 15.8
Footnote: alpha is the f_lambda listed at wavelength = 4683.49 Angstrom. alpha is 15.83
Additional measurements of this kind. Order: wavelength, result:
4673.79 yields 17.59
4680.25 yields 19.56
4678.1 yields 20.14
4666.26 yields 18.36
